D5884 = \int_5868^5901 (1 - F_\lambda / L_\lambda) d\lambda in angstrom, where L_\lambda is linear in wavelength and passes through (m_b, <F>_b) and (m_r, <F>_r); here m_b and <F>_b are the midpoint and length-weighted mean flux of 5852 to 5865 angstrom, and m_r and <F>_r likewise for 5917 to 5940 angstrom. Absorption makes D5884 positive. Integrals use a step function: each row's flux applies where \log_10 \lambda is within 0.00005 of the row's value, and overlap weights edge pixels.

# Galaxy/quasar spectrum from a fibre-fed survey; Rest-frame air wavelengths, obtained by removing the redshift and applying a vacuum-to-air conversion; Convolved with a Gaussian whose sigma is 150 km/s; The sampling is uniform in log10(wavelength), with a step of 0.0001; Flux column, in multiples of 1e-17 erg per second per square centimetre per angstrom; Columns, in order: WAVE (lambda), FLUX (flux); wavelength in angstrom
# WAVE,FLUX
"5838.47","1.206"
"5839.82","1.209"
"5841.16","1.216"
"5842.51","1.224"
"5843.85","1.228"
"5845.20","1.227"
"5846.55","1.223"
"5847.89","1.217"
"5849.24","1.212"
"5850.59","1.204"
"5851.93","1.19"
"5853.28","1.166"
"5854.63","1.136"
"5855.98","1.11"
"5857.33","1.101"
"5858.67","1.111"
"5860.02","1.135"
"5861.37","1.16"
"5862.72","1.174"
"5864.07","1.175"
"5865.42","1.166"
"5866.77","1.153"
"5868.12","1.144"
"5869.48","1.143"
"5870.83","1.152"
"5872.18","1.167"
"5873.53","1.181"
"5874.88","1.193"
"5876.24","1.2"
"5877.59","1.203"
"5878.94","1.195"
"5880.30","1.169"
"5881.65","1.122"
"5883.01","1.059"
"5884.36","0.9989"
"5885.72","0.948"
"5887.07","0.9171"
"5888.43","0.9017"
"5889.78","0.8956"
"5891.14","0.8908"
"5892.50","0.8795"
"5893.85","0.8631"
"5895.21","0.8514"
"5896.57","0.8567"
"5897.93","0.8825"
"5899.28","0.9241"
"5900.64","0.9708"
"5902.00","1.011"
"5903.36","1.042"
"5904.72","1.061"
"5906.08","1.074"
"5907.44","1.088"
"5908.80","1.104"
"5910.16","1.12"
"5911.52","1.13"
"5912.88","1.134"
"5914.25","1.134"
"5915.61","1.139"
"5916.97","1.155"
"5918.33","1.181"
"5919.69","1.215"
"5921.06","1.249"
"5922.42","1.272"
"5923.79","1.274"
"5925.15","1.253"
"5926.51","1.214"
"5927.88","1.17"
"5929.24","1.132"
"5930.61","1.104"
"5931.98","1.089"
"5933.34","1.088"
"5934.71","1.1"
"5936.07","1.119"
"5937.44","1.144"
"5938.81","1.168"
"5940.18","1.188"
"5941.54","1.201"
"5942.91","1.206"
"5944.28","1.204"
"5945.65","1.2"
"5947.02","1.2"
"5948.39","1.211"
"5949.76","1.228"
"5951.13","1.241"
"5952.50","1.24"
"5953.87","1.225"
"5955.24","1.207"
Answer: 3.6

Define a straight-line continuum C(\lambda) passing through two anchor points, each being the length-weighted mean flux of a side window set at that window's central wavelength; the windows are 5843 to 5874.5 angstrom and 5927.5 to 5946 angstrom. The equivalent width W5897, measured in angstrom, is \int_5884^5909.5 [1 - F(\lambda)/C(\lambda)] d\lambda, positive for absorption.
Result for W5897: 4.49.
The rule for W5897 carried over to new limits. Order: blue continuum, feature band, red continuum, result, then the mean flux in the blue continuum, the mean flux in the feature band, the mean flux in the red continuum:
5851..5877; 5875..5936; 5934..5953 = 5.1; 1.16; 1.08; 1.19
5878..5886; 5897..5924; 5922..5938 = 0.7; 1.09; 1.1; 1.16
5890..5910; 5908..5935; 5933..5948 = -2.3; 0.967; 1.16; 1.17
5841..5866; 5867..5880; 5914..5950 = 0.0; 1.18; 1.17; 1.18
